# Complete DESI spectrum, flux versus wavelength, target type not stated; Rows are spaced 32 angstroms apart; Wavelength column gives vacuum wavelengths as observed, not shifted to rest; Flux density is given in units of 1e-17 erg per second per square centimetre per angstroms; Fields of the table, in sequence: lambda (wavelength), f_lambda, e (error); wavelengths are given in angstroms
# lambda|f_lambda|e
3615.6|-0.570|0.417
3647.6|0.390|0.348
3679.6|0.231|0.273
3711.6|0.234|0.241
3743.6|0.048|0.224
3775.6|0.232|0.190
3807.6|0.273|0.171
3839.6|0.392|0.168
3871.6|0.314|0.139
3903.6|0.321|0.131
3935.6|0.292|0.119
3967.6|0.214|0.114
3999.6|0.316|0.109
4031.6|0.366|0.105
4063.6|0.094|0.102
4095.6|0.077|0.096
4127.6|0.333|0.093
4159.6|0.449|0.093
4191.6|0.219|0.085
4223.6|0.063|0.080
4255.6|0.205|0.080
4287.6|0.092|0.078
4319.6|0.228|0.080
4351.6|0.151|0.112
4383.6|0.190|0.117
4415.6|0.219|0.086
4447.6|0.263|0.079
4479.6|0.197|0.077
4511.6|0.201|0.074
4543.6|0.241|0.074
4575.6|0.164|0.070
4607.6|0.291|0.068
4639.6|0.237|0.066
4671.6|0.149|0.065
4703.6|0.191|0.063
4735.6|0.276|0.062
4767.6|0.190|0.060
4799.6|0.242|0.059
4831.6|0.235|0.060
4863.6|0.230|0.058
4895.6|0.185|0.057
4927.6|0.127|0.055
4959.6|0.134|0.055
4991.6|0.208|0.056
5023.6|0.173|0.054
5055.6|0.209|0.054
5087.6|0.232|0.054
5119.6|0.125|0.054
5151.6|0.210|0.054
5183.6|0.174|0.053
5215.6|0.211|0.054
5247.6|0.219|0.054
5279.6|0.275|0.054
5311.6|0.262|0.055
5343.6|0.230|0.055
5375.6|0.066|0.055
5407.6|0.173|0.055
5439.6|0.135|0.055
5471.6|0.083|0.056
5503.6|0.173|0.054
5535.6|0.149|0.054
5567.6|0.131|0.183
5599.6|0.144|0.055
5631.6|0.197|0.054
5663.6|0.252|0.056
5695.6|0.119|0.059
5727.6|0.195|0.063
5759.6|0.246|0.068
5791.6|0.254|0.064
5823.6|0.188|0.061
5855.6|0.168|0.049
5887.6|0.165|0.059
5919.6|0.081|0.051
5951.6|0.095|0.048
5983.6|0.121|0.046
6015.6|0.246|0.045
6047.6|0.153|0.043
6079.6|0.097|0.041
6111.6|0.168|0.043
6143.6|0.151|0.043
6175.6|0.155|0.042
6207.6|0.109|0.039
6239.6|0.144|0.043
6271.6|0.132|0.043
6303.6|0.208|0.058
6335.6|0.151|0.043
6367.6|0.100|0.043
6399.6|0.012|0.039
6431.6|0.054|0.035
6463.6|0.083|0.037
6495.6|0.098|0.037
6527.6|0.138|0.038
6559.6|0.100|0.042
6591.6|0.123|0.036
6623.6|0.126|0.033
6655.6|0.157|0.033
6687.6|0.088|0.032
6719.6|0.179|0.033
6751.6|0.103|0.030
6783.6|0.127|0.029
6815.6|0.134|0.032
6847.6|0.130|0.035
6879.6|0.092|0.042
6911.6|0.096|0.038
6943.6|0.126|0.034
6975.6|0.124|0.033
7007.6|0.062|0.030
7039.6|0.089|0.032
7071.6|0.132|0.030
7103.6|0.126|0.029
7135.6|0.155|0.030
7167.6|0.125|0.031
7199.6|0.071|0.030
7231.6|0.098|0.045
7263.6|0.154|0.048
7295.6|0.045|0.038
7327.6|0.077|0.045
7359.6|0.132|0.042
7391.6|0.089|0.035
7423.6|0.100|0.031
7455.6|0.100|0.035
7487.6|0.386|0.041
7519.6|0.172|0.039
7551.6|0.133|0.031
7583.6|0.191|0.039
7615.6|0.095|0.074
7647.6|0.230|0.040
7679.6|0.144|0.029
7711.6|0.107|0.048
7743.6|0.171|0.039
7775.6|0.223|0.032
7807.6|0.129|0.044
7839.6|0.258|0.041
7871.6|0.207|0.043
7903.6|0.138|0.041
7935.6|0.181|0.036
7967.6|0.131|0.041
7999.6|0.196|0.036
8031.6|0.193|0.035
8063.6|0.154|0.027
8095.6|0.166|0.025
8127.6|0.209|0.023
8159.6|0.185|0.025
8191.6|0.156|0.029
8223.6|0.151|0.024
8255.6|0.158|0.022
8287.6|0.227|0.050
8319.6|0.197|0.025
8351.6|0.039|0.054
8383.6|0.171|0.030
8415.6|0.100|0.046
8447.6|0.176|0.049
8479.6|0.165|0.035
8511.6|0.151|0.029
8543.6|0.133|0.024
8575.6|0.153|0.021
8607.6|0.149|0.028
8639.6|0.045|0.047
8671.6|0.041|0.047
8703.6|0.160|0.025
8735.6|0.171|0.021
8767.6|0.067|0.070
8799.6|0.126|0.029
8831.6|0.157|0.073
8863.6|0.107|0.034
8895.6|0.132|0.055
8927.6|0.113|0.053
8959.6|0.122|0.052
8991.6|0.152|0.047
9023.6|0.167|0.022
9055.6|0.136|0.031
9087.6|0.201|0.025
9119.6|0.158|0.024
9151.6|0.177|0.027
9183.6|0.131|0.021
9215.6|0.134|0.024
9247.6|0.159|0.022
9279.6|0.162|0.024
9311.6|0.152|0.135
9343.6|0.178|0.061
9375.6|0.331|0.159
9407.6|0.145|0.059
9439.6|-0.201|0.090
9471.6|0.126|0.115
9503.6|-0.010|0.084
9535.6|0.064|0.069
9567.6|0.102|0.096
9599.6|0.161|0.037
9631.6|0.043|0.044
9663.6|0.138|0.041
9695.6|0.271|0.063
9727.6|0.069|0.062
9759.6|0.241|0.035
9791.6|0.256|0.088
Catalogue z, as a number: 1.01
